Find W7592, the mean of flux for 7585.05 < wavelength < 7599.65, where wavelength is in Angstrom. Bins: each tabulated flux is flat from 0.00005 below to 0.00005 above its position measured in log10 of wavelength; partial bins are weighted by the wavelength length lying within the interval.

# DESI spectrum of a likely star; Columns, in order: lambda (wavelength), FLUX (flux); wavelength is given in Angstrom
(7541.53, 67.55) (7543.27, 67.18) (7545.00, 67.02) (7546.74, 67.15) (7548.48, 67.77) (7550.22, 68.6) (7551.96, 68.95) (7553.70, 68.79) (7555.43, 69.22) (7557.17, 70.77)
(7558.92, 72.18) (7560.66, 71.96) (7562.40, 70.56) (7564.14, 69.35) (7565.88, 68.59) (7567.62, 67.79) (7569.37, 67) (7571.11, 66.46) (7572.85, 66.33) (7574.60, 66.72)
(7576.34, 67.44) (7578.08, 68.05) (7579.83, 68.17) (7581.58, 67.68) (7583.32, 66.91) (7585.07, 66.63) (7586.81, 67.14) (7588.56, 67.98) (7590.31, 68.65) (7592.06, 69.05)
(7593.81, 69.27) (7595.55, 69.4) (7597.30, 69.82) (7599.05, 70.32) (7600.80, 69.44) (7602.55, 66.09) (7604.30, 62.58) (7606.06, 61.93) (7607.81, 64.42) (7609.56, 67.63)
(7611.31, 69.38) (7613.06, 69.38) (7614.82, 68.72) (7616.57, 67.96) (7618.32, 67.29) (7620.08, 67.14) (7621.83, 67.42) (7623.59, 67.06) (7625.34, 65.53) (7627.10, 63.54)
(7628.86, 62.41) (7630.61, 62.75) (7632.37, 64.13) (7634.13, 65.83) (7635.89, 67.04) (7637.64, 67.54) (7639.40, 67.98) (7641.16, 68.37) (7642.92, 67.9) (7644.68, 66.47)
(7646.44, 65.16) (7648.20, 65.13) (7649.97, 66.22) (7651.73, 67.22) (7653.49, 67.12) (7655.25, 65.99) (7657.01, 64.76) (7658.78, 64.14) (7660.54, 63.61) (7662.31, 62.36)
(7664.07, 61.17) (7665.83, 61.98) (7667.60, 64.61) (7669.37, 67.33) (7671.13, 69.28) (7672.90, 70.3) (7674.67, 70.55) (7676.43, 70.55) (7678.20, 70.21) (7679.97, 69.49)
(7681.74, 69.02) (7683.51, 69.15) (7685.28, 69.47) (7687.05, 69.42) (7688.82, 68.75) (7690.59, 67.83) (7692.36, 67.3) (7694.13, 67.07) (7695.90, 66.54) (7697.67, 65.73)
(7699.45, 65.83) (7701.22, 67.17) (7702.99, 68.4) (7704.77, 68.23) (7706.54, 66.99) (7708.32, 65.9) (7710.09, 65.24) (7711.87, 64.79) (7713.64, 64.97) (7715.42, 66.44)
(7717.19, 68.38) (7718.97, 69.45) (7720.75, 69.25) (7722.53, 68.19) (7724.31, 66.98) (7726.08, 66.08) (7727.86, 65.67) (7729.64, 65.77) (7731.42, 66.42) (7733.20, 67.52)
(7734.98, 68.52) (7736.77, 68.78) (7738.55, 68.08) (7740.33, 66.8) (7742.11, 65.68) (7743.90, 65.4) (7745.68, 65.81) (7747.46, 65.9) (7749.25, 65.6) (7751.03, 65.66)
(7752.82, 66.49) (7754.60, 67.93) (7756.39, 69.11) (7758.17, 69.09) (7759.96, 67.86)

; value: 68.8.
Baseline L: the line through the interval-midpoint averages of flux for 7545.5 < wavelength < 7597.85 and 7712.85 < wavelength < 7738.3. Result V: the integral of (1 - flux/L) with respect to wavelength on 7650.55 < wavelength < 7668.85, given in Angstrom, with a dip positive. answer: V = 0.9 Angstrom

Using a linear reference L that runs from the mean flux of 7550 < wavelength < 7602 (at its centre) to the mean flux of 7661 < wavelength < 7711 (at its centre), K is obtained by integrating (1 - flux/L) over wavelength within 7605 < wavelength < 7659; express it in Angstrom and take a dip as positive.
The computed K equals 1.4 Angstrom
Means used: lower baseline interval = 68.6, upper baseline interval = 67.3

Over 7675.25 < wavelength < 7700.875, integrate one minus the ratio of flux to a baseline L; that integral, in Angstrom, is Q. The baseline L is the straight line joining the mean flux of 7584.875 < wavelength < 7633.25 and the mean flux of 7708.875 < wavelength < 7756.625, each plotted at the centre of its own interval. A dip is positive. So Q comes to -0.6 Angstrom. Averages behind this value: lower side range 66.9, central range 68.3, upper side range 66.8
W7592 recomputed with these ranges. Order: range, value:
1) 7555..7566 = 70.5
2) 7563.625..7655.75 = 67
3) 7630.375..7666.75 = 65.4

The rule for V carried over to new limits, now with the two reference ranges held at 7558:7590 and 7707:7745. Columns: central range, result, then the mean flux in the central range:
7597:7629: 0.5 Angstrom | 66.8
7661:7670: 0.5 Angstrom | 63.4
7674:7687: -0.5 Angstrom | 69.7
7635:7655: 0.2 Angstrom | 66.9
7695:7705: 0.0 Angstrom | 66.9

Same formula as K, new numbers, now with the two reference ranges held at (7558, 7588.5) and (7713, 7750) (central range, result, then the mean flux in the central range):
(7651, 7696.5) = 0.2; 67.1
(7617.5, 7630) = 0.4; 65.7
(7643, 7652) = 0.2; 66.1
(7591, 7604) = -0.2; 68.8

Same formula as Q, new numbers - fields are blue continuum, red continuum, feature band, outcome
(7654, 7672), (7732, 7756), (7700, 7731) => -0.4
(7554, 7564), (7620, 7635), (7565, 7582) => 0.5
